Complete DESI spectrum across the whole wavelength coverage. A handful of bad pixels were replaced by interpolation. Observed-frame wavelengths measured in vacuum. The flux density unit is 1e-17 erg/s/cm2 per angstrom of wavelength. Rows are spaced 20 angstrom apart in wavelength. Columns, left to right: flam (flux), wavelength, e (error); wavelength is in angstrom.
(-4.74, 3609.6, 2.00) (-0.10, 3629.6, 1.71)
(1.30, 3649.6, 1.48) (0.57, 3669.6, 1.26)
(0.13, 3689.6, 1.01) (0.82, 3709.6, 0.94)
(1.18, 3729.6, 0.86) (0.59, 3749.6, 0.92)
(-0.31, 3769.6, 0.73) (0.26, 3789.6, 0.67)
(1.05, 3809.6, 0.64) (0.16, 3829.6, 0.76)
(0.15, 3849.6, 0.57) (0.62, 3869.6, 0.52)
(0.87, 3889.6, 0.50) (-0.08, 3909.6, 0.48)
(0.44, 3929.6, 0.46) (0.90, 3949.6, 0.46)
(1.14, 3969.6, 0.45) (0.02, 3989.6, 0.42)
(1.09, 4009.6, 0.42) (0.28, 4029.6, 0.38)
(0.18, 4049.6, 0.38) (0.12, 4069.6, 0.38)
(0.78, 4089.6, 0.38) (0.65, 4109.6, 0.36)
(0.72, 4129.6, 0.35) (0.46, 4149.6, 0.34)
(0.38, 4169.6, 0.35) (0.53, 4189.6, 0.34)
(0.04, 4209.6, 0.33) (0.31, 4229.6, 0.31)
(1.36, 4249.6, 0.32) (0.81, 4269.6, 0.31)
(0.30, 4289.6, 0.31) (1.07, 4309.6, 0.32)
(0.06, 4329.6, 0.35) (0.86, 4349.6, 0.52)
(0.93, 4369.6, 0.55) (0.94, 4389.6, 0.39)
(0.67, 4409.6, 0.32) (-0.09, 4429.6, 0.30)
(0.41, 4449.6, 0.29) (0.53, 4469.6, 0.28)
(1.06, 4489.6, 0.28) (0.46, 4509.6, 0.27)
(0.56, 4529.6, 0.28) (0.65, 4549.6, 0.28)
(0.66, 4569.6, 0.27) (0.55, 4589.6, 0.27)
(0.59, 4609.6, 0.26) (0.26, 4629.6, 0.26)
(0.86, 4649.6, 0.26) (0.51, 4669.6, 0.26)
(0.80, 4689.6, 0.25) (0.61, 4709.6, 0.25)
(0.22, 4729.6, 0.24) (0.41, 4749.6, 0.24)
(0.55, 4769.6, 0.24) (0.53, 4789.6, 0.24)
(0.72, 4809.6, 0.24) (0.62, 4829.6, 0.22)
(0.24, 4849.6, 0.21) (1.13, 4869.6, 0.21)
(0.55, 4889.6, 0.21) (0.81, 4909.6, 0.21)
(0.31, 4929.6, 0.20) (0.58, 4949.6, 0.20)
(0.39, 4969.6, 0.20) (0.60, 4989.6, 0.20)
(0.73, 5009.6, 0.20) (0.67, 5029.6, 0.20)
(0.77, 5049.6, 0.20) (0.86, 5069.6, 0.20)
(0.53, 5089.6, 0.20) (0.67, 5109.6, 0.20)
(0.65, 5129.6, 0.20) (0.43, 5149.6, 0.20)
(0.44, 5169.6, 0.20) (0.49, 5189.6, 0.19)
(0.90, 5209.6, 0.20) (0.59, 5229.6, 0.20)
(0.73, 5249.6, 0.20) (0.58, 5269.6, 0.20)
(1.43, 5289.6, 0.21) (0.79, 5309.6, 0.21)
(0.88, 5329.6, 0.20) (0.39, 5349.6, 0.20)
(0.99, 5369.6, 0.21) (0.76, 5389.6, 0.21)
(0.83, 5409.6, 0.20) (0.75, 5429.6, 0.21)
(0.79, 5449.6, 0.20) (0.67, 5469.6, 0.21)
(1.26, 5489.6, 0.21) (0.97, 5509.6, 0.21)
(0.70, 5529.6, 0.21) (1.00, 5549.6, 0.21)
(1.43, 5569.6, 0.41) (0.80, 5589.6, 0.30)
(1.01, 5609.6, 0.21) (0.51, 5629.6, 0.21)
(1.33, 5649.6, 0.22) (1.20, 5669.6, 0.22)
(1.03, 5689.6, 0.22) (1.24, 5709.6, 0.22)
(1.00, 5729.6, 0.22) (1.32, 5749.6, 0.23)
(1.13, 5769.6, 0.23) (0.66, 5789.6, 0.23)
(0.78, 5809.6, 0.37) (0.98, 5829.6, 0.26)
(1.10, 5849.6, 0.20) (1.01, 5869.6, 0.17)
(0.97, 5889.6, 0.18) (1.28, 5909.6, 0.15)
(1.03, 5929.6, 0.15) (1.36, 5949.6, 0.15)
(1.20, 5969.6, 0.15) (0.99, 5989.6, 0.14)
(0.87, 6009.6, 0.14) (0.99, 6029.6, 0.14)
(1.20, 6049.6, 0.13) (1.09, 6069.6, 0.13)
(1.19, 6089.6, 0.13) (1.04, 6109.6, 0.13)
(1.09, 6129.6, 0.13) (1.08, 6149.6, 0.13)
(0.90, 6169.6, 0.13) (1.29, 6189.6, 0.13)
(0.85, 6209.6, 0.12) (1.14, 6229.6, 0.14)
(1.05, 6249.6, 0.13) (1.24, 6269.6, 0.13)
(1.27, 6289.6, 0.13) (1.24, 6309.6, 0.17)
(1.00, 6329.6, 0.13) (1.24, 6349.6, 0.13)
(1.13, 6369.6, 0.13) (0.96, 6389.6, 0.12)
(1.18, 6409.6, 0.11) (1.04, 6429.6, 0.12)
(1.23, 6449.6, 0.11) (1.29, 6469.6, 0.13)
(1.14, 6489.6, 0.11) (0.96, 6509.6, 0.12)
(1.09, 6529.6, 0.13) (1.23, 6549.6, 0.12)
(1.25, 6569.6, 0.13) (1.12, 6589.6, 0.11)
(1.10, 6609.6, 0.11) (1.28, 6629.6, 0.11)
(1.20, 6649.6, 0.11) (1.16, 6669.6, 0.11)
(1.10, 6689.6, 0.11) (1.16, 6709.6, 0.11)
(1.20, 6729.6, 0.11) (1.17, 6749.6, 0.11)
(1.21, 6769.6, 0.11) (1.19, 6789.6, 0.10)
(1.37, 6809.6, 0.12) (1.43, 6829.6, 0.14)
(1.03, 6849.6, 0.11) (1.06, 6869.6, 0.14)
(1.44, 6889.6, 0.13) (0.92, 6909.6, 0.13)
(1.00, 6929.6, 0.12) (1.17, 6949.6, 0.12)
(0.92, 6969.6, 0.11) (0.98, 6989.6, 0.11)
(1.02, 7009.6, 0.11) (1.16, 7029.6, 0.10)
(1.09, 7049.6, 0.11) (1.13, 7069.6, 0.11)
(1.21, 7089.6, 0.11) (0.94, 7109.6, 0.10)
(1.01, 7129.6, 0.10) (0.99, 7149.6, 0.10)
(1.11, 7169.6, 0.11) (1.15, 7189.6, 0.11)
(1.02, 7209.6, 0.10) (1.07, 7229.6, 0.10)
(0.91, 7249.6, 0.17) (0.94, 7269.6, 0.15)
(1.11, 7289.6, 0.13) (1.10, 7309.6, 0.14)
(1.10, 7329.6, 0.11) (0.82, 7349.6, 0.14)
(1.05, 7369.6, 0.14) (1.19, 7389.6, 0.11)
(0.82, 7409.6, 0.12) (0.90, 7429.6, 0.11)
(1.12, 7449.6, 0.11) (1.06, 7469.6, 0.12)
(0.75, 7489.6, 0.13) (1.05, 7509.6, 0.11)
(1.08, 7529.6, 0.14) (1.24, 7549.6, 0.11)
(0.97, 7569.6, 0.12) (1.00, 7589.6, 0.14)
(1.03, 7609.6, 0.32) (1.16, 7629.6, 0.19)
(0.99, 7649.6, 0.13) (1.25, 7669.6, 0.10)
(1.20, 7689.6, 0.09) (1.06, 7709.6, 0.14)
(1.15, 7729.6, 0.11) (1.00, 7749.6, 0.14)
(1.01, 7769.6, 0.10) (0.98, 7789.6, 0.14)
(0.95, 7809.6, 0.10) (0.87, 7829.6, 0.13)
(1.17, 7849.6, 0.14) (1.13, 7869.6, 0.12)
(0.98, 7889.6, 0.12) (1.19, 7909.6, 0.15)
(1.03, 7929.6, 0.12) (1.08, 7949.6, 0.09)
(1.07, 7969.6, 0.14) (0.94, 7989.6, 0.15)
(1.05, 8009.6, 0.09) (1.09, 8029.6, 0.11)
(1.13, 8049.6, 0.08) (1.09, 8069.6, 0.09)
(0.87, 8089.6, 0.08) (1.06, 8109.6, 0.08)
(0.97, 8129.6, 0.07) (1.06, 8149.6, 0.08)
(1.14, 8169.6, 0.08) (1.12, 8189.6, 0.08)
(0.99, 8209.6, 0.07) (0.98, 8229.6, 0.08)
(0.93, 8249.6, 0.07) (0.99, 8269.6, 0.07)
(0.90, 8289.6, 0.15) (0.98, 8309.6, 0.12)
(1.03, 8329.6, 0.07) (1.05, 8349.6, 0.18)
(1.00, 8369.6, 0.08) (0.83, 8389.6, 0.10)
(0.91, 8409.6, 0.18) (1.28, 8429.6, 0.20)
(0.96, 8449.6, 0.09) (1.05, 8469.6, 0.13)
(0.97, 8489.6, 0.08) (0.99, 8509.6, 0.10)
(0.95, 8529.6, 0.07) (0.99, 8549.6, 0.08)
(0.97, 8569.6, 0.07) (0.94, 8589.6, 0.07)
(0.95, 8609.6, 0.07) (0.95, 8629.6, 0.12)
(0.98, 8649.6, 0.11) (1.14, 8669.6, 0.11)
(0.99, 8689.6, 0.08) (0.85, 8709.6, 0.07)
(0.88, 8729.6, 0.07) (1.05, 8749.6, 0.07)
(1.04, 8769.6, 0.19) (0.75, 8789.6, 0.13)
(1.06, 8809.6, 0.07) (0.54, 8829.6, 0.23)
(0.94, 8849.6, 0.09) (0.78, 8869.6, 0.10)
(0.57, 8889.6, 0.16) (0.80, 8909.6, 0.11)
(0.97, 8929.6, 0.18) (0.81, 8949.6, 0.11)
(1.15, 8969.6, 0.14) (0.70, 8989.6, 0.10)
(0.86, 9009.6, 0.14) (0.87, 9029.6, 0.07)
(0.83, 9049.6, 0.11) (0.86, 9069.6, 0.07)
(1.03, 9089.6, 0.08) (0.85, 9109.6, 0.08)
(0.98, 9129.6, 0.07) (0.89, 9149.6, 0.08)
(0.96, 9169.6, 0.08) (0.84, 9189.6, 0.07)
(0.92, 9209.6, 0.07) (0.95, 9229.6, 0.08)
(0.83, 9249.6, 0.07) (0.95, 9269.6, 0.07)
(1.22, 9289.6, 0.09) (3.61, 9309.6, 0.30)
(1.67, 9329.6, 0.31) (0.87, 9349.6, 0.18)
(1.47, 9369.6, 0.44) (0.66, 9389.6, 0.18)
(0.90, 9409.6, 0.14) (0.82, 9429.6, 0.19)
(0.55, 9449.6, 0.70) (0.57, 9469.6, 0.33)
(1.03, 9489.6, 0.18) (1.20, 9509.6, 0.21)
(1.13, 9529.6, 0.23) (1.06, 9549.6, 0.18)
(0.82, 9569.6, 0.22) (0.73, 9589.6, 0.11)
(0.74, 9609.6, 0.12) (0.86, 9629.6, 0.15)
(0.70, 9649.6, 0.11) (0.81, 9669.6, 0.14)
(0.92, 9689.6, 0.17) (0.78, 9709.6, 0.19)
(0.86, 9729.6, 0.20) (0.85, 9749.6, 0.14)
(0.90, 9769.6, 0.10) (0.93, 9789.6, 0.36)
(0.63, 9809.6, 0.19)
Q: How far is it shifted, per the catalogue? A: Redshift 0.42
